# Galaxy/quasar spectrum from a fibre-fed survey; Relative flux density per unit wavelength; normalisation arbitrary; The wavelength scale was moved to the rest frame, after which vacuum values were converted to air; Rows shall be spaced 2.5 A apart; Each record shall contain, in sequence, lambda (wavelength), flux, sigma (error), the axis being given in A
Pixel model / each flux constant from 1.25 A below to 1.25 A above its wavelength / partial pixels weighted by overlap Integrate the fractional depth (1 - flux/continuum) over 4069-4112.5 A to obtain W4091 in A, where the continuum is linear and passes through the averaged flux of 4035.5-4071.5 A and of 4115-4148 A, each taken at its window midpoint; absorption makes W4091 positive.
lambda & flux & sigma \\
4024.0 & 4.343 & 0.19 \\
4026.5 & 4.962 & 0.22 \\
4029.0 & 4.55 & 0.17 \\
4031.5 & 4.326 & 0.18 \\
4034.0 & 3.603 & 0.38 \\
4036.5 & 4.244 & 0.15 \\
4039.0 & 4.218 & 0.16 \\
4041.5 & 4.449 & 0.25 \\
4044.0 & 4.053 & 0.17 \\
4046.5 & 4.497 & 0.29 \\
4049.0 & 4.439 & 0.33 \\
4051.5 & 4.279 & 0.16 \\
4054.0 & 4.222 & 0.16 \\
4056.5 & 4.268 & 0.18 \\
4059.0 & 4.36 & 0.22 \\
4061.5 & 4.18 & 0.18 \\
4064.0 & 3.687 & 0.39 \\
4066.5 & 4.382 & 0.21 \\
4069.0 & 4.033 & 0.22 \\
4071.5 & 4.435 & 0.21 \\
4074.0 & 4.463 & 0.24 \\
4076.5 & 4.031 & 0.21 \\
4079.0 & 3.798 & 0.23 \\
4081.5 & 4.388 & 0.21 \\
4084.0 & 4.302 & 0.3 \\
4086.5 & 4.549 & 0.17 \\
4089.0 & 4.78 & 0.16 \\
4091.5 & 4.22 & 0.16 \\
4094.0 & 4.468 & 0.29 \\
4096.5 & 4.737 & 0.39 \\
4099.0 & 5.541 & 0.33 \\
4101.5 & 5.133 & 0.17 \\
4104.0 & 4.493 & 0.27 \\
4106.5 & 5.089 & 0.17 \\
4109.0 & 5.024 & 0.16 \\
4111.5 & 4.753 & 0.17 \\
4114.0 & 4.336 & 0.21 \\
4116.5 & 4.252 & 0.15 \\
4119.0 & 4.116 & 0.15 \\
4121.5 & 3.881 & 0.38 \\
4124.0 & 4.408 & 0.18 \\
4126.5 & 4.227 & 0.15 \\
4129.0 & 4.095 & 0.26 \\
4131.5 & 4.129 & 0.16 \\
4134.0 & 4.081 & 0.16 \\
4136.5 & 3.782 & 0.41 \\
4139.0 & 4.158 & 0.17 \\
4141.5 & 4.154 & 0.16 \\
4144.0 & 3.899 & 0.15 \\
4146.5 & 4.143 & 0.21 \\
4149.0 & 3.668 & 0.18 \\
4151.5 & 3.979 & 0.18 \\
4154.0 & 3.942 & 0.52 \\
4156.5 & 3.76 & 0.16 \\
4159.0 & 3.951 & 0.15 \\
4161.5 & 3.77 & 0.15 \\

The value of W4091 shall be -4.27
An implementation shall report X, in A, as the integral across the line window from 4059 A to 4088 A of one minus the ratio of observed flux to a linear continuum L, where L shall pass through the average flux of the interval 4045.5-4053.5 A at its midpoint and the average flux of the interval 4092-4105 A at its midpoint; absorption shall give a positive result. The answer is 2.5 A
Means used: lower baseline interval 4.38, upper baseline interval 4.84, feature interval 4.22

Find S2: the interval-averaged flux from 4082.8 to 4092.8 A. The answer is 4.46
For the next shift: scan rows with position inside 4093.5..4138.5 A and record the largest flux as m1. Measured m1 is 5.541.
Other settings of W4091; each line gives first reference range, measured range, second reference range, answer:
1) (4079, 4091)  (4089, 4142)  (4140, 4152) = -3.1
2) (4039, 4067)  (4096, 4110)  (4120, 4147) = -2.9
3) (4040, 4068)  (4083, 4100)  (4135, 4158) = -2.1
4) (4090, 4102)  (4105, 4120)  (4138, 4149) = -0.2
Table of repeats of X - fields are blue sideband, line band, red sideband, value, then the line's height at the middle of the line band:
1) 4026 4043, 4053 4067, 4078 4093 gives 0.5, 4.33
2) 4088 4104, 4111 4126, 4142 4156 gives 0.5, 4.42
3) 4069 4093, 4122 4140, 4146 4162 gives -0.4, 4.02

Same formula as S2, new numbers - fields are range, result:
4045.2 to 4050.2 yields 4.46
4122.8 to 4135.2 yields 4.19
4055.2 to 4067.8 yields 4.18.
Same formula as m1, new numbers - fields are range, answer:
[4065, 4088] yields 4.549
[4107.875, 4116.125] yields 5.024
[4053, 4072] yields 4.435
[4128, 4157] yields 4.158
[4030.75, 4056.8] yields 4.497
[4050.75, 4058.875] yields 4.279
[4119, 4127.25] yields 4.408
